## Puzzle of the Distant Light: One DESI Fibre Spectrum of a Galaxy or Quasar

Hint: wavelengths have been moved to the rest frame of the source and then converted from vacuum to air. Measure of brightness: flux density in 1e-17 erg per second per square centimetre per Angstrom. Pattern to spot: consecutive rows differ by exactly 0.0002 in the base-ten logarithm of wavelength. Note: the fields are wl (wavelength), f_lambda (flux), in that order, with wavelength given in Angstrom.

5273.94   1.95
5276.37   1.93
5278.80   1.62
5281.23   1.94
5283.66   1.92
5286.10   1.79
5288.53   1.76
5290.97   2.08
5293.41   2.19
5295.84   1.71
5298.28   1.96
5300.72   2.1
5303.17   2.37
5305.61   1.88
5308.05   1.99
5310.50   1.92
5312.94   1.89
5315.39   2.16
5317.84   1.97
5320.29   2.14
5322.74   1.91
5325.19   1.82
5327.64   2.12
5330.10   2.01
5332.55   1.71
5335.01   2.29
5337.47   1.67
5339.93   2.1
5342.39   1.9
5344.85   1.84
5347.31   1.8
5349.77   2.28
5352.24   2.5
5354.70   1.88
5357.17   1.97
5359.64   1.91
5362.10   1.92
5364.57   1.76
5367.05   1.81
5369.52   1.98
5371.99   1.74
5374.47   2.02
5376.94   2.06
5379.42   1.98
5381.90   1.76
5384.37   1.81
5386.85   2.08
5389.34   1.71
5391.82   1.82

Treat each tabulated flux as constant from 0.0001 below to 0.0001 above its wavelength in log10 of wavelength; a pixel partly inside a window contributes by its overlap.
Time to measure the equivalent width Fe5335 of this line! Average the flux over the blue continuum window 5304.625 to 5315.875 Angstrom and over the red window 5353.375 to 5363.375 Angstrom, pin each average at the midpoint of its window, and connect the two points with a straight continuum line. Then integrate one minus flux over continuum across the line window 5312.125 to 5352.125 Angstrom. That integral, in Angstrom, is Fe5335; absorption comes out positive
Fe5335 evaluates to -1.0 Angstrom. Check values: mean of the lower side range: 1.96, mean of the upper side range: 1.93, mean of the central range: 1.99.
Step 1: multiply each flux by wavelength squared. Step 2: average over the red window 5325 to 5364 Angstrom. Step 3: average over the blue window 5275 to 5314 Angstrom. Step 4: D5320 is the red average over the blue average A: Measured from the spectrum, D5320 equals 1.0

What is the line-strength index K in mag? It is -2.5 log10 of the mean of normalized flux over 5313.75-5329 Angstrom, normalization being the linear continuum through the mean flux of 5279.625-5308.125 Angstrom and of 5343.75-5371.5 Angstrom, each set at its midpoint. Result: -0.03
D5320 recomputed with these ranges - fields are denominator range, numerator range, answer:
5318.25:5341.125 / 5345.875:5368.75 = 1.01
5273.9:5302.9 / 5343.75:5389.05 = 1.04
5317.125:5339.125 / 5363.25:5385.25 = 0.98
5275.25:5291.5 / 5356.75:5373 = 1.04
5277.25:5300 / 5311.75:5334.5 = 1.06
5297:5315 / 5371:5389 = 0.97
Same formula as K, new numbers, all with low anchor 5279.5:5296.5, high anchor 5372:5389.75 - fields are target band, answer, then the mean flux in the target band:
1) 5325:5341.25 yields -0.03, 1.97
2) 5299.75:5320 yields -0.07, 2.04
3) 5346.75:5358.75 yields -0.10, 2.1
